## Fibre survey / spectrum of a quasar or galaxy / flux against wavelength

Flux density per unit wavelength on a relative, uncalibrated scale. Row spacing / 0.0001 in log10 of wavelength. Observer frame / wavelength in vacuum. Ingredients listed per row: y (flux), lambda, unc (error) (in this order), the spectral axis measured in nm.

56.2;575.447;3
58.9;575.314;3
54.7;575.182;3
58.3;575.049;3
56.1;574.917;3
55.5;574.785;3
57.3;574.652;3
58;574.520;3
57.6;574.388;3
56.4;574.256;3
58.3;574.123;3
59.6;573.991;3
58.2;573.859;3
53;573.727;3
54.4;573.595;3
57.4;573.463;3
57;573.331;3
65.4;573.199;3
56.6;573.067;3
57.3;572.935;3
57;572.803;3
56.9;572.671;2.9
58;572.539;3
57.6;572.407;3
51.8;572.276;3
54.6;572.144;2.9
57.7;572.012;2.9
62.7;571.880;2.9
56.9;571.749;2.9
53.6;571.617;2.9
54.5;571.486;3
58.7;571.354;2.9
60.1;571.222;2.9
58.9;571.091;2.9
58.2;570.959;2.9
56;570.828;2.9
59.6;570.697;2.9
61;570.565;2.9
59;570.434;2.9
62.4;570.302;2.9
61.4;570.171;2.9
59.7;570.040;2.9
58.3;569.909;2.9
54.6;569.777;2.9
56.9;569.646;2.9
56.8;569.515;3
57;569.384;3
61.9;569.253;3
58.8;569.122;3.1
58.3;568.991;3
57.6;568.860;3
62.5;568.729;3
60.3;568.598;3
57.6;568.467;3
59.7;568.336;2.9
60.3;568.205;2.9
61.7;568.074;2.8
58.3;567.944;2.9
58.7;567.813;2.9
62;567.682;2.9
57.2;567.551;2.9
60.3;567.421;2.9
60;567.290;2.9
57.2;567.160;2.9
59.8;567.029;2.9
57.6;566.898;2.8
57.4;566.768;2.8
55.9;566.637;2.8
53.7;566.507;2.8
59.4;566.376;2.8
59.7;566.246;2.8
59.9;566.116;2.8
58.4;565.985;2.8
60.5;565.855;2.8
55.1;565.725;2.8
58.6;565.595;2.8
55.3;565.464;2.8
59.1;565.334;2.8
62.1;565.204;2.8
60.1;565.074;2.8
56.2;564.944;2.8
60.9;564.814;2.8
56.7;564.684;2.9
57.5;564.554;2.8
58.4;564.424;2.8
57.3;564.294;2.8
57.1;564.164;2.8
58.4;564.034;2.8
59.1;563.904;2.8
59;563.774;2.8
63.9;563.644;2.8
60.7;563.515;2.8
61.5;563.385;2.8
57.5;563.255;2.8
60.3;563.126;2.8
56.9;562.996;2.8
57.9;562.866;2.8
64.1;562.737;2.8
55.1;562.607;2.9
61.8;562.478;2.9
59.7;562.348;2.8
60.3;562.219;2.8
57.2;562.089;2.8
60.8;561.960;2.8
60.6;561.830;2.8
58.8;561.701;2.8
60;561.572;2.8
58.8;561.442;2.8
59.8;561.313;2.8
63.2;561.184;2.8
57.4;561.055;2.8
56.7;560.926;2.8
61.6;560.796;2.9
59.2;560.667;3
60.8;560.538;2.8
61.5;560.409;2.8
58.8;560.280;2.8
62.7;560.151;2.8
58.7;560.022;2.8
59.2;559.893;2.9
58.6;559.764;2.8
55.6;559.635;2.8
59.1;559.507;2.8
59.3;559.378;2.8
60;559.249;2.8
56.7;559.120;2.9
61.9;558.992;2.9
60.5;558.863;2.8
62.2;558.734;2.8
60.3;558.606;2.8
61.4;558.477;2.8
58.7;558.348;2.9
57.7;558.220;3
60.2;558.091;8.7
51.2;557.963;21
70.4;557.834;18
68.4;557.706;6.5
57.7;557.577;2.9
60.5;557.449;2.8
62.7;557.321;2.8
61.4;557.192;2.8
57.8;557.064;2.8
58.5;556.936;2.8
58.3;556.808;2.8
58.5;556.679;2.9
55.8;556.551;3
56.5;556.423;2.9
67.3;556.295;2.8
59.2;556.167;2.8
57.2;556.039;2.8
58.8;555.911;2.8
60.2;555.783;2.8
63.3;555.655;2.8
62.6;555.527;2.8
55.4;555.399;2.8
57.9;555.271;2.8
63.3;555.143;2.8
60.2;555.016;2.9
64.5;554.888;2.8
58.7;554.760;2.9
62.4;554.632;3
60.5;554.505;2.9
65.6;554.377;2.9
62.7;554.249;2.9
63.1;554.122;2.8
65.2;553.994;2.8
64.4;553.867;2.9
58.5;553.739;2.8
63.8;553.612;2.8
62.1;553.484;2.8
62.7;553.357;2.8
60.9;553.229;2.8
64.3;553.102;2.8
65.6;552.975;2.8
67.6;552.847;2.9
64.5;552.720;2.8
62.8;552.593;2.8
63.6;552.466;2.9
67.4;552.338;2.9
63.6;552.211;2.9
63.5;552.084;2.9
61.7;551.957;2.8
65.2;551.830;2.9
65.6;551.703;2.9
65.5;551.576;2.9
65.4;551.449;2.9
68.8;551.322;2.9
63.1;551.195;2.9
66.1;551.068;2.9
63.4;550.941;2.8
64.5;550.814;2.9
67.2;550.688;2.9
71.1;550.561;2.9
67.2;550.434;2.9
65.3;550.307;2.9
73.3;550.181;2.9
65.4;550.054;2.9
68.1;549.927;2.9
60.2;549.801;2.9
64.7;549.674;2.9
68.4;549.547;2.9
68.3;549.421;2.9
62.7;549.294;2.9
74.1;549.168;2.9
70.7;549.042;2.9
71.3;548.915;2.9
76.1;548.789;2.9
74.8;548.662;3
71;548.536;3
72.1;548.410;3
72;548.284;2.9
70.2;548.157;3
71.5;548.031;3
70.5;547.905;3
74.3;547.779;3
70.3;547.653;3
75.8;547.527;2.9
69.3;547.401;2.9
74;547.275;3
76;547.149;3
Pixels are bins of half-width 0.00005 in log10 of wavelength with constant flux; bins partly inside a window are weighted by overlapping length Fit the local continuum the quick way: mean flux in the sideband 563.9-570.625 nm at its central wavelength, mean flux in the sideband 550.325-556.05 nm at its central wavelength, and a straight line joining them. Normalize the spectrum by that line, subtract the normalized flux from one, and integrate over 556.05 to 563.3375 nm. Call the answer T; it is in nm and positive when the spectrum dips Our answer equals 0.181 nm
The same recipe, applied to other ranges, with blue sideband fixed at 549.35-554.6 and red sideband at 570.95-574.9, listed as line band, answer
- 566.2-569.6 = 0.02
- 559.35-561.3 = 0.07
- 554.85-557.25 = 0.14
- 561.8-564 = 0.04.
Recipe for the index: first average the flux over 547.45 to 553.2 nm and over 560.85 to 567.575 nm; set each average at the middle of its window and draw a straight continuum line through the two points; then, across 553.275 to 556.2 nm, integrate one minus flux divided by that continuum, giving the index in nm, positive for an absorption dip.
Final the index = 0.16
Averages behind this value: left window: 67.7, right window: 58.9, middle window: 61.4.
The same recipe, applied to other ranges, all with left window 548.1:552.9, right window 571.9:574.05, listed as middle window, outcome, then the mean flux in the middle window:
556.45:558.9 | 0.152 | 60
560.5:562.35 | 0.080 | 59.6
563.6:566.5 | 0.100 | 58.6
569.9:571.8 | -0.015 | 58.6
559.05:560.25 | 0.081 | 58.9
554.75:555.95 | 0.083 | 60.6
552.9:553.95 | 0.049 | 62.9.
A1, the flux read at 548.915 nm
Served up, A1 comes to 71.3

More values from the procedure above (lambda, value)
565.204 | 62.1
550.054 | 65.4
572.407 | 57.6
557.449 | 60.5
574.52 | 58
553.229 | 60.9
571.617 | 53.6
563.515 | 60.7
